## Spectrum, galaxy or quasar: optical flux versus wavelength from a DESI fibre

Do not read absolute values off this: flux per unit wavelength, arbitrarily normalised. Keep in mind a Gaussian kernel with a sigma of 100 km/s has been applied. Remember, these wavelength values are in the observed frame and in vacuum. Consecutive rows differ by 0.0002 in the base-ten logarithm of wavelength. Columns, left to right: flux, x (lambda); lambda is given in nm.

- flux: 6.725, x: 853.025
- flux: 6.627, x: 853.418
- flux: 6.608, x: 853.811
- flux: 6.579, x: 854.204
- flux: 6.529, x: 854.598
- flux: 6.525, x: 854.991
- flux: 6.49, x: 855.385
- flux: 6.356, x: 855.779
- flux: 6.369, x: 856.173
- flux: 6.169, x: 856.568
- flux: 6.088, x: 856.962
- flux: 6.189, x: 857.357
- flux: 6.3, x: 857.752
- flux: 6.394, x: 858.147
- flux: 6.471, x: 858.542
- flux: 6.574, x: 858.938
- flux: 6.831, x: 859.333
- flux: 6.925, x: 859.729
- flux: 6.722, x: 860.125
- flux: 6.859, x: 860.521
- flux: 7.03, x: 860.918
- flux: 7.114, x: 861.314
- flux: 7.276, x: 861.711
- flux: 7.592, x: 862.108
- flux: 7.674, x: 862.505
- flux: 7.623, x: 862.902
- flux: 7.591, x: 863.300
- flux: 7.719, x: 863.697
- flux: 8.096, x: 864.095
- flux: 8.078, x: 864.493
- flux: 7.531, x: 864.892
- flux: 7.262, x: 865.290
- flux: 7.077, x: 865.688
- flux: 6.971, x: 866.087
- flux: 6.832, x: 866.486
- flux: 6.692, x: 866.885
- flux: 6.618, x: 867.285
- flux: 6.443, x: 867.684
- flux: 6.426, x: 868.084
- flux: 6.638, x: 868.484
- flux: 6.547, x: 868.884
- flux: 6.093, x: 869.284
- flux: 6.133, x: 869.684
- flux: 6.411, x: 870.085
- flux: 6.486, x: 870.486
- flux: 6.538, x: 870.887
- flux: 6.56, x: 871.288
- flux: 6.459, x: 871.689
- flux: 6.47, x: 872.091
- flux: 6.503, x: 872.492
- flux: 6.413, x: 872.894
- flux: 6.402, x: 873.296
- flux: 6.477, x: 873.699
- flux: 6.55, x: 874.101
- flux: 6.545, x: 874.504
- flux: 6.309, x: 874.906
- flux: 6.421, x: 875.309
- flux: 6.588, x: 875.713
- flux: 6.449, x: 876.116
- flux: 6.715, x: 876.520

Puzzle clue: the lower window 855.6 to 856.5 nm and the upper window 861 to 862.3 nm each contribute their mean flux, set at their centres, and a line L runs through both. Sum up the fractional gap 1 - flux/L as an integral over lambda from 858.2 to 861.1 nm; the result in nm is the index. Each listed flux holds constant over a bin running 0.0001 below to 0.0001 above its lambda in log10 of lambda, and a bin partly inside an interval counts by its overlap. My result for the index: 0.08 nm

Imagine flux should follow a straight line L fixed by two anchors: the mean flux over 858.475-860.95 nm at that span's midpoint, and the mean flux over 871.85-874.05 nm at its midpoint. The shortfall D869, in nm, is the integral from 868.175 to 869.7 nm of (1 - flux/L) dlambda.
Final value 0.04 nm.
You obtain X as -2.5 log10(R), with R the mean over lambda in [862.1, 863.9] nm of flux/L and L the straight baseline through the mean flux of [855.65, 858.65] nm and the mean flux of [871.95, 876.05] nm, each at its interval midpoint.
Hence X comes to -0.20 mag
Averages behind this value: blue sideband 6.29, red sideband 6.47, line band 7.65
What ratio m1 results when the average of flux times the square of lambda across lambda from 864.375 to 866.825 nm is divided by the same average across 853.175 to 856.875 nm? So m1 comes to 1.1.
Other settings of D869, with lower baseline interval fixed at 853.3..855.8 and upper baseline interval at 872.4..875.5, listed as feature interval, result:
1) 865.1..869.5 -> -0.14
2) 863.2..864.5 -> -0.27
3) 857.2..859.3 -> 0.03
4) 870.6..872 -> -0.01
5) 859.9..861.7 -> -0.13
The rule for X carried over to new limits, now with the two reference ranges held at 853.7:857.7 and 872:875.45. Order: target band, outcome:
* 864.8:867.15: -0.10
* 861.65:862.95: -0.18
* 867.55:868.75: -0.01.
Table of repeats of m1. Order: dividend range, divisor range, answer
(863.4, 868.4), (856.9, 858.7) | 1.15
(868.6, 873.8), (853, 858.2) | 1.04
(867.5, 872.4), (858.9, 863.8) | 0.91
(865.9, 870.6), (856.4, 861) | 1.02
